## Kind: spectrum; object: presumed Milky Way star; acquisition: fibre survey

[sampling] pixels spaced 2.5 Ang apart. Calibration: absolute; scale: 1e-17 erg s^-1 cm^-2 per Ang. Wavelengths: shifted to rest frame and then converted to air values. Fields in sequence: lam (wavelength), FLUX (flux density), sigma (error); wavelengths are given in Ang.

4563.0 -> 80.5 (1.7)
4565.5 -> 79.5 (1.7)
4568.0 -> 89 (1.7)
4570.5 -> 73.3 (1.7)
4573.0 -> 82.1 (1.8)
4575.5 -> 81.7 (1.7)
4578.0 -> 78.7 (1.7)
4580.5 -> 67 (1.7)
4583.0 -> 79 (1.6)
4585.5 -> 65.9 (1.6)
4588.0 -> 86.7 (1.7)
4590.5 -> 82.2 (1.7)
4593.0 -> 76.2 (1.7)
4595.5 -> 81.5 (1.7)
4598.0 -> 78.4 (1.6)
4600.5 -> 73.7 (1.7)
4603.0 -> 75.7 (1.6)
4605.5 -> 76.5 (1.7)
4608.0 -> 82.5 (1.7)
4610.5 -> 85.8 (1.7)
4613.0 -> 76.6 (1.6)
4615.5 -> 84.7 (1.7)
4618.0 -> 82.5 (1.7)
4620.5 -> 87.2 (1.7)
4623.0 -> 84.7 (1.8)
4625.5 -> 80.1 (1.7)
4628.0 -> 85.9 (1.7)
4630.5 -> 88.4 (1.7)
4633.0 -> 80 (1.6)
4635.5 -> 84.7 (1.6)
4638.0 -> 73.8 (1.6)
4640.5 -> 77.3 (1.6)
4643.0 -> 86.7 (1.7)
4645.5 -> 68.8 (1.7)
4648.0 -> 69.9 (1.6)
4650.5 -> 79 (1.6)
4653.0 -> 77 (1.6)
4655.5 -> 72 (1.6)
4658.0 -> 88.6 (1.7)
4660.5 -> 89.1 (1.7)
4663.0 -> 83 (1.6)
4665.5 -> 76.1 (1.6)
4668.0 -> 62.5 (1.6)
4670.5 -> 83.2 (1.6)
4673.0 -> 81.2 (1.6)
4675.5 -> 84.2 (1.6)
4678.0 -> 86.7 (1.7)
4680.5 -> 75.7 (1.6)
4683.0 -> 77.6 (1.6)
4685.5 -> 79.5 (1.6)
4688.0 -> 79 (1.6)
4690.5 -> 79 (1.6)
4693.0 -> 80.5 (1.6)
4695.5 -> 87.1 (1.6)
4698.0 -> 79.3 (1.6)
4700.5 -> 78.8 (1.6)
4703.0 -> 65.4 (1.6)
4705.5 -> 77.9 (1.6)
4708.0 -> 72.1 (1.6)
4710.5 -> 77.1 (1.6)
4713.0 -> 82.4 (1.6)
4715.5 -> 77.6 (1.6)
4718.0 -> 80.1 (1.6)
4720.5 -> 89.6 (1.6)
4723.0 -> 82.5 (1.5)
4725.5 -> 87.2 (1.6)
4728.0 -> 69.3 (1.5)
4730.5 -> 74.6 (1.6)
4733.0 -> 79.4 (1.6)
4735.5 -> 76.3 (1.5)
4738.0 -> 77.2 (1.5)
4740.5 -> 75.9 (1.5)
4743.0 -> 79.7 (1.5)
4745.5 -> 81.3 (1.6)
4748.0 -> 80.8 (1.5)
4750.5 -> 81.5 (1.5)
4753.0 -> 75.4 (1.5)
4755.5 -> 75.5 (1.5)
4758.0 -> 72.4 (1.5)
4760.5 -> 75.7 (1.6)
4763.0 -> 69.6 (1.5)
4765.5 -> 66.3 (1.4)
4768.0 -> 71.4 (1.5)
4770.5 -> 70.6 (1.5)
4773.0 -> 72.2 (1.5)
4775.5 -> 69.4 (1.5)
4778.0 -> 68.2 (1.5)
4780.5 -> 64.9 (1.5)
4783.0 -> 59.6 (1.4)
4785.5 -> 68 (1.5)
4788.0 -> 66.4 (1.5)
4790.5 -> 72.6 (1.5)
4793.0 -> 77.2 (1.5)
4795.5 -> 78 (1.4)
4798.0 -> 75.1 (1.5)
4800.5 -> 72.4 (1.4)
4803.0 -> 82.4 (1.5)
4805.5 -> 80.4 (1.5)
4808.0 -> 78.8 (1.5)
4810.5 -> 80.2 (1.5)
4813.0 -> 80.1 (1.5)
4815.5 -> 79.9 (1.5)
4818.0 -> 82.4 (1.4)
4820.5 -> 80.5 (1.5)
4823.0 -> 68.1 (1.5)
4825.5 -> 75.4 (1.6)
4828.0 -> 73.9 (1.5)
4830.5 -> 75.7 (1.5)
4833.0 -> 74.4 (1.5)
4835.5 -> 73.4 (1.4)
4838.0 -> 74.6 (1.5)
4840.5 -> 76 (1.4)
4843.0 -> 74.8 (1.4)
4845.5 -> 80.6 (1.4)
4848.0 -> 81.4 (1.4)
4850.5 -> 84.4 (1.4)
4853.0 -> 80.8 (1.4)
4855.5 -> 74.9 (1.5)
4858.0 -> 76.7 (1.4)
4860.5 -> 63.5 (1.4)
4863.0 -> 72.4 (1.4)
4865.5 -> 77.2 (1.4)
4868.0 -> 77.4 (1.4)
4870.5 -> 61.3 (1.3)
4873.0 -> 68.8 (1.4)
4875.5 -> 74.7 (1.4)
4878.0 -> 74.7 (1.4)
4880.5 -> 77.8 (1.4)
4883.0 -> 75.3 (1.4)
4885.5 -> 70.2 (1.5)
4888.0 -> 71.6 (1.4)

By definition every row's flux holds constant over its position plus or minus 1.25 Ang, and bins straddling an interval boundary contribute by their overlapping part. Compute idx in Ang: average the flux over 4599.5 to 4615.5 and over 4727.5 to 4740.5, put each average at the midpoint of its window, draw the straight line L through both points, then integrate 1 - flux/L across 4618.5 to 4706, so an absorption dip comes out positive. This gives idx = -2.4 Ang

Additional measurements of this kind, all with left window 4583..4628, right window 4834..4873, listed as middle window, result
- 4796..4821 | -1.0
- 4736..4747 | -0.1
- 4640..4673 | 0.4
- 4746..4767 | 0.6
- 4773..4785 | 1.6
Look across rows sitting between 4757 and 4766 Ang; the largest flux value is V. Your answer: 75.7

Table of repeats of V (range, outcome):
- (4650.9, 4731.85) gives 89.6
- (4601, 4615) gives 85.8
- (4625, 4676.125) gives 89.1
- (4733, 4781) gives 81.5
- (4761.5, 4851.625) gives 84.4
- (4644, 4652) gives 79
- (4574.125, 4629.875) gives 87.2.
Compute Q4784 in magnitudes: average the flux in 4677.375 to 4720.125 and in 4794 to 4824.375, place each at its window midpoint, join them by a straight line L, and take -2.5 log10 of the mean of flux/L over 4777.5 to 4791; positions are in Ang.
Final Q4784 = 0.18 mag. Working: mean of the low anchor 78.7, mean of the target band 66.2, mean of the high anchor 78.2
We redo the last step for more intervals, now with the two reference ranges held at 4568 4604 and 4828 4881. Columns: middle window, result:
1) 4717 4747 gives -0.04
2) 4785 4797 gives 0.04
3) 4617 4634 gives -0.09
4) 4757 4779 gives 0.08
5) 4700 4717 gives 0.01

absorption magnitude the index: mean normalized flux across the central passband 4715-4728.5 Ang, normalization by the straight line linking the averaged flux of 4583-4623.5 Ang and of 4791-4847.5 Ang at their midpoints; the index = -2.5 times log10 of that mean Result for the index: -0.05 mag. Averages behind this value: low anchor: 79.9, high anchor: 77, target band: 81.9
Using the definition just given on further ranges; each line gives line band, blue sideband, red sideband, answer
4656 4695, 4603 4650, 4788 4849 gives -0.01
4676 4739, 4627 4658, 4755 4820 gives -0.03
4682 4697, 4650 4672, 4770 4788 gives -0.06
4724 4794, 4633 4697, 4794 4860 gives 0.07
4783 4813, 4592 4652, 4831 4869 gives 0.03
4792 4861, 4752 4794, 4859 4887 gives -0.09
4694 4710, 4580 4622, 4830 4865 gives 0.01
